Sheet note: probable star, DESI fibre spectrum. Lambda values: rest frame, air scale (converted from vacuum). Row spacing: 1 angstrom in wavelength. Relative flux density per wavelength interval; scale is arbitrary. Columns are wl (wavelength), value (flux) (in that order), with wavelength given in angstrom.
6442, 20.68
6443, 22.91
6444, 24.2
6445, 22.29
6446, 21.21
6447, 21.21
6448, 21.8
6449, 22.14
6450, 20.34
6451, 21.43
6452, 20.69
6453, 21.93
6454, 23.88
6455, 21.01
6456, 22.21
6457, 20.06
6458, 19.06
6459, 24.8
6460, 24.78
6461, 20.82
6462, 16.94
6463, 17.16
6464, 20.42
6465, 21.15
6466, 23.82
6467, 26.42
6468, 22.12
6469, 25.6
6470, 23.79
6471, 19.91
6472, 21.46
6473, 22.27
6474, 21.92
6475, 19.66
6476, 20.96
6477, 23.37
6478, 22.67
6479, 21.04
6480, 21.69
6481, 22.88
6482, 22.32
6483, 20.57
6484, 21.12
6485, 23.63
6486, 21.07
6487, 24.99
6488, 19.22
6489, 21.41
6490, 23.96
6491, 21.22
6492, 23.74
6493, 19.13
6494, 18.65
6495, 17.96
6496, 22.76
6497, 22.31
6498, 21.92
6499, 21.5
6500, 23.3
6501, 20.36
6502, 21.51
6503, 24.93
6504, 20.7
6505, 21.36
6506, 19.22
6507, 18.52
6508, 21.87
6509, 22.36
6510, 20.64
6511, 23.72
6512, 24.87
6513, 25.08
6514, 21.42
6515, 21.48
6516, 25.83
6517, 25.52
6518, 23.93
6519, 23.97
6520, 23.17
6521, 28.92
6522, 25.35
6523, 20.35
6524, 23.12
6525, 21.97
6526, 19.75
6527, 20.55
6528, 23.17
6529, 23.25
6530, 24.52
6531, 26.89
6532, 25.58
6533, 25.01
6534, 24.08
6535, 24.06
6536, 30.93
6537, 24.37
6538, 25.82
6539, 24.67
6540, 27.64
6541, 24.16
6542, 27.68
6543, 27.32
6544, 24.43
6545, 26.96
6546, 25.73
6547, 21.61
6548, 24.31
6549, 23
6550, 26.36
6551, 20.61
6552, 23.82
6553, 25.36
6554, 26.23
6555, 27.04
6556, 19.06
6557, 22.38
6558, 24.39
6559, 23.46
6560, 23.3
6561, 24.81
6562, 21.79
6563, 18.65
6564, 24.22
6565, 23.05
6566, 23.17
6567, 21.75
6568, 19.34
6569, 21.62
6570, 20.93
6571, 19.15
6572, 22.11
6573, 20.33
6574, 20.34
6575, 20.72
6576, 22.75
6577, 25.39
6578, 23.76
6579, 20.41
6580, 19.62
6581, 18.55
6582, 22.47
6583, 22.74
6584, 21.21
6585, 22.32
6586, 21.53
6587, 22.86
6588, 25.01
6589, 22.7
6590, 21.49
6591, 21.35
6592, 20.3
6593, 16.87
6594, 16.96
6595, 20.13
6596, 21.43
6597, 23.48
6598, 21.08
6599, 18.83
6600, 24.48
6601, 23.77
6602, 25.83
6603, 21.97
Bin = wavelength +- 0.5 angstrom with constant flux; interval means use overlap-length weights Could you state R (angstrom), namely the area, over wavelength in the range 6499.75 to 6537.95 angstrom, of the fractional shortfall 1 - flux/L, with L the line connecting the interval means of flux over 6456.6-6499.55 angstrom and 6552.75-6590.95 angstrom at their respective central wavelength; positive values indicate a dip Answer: -2.45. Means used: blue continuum 21.7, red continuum 22.2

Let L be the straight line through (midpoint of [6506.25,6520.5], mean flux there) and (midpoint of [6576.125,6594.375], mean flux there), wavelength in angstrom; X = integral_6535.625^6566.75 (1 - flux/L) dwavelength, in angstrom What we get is -3.0 angstrom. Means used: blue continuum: 23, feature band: 24.4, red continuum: 21.5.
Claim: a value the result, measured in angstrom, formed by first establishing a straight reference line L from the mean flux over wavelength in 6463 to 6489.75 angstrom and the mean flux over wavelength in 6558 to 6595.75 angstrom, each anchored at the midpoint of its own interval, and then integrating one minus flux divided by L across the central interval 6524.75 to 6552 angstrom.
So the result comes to -3.6 angstrom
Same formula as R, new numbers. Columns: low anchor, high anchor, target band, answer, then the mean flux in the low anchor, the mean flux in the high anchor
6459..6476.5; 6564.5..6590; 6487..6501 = 0.2 angstrom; 21.8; 21.7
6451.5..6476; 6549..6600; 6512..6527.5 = -1.1 angstrom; 21.7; 22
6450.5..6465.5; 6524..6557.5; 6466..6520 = 0.8 angstrom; 21.1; 24.5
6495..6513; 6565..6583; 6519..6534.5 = -1.4 angstrom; 21.9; 21.4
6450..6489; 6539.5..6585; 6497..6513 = 0.2 angstrom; 21.8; 23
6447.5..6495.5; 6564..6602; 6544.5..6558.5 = -1.6 angstrom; 21.6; 21.6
